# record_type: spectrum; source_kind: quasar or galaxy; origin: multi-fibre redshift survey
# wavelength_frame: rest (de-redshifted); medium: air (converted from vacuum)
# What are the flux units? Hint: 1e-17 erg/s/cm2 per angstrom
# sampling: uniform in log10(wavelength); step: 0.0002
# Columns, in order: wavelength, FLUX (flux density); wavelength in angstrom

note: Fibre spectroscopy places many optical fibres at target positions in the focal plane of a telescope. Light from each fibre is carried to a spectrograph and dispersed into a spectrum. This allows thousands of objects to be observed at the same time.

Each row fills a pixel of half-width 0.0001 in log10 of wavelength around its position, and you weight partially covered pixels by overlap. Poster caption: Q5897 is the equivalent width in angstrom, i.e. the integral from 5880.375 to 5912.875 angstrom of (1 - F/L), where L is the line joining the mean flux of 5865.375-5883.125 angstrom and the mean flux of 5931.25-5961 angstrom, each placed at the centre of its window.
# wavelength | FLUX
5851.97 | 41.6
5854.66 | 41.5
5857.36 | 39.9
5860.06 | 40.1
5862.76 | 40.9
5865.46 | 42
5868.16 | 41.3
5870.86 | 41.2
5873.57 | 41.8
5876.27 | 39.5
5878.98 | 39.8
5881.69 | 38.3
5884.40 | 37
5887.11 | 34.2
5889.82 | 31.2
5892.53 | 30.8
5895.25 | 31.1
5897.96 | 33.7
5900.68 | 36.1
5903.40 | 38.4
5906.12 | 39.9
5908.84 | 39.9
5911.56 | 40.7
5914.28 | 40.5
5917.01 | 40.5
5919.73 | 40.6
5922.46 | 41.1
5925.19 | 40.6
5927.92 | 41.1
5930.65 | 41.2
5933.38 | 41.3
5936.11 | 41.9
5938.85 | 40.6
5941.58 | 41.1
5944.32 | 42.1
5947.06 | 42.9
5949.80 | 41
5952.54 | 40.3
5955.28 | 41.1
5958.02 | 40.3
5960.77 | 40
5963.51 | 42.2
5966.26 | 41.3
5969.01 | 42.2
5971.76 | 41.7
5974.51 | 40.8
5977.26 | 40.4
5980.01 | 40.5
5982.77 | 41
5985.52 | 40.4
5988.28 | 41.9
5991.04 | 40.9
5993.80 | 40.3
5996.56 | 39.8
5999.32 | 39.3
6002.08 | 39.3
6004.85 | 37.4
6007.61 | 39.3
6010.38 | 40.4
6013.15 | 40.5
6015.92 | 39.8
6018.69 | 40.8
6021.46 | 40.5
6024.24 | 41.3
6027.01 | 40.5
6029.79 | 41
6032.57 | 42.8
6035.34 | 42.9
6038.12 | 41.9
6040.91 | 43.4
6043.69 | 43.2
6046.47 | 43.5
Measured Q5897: 3.8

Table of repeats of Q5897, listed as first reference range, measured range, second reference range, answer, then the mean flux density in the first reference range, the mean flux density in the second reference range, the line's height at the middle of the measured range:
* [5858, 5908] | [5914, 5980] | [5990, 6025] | -3.87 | 37.7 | 39.9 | 38.8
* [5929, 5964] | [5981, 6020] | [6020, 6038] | 1.26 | 41.2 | 41.5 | 41.4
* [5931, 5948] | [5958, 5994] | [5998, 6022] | -0.39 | 41.6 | 39.7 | 40.6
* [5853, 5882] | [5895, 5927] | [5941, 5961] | 1.59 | 40.7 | 41.2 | 40.9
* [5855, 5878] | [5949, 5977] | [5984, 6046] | -0.15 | 40.8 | 40.8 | 40.8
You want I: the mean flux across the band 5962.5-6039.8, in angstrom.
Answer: 40.8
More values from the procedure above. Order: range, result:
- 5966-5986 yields 41.1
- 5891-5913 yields 36.3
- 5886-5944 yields 38.5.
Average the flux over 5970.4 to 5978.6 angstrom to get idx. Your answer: 41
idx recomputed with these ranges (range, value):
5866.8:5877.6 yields 41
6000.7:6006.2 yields 38.3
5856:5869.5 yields 40.8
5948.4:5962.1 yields 40.5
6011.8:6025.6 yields 40.6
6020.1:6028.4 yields 40.8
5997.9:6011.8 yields 39.2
